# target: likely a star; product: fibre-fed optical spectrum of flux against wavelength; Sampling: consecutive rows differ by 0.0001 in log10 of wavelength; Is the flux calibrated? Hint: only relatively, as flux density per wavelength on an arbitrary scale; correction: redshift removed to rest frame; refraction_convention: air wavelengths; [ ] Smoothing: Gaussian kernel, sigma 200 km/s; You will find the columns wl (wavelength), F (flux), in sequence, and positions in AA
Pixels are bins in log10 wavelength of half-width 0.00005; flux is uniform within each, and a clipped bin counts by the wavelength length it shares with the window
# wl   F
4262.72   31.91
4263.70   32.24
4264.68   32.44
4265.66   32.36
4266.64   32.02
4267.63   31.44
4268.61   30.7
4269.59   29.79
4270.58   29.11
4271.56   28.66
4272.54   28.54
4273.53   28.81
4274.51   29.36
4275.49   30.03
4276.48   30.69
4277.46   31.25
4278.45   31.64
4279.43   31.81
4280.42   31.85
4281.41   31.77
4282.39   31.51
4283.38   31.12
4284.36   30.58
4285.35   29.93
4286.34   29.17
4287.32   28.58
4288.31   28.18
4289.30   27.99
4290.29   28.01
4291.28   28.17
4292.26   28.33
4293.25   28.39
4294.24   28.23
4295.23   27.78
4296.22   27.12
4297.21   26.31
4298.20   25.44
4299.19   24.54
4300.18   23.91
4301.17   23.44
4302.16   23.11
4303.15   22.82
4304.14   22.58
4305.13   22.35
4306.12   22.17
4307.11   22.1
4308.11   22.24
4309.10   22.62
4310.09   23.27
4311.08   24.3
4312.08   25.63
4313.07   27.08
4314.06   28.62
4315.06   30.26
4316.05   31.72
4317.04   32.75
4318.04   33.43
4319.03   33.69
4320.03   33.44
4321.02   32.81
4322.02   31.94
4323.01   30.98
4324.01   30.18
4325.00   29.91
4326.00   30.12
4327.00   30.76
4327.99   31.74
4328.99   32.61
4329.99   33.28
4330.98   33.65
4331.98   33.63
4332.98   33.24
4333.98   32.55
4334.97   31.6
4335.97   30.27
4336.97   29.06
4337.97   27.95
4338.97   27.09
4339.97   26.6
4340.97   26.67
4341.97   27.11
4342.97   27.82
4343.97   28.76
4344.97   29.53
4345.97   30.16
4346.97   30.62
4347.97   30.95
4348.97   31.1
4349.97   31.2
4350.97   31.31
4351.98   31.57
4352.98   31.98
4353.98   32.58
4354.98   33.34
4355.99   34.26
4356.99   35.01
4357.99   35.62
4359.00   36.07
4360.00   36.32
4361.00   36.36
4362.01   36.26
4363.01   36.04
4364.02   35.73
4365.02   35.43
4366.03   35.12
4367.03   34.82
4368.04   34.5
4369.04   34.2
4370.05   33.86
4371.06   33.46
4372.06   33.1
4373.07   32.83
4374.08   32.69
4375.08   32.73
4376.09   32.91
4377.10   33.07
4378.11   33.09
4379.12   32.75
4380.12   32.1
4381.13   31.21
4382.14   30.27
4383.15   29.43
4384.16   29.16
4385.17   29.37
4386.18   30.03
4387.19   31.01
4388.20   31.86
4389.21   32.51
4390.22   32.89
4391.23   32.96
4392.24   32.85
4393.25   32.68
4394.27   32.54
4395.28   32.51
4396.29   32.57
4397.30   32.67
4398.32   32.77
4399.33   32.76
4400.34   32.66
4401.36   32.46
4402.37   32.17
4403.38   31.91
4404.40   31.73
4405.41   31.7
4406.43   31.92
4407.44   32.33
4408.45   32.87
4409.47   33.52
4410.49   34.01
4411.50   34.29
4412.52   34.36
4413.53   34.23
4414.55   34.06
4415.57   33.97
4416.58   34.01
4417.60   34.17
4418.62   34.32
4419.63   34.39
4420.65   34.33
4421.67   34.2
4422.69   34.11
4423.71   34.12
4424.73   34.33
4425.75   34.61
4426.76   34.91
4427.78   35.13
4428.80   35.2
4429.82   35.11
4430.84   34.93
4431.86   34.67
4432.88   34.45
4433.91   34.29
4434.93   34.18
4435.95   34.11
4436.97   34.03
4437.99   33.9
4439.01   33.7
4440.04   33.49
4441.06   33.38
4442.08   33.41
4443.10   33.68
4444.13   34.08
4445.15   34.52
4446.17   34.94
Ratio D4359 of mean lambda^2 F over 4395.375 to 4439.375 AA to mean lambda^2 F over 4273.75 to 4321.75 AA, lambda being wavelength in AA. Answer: 1.27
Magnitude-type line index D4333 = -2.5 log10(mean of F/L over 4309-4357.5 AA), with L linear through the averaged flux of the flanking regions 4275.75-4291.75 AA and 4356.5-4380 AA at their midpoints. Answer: 0.074 mag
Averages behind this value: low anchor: 30.1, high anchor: 34.4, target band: 30.5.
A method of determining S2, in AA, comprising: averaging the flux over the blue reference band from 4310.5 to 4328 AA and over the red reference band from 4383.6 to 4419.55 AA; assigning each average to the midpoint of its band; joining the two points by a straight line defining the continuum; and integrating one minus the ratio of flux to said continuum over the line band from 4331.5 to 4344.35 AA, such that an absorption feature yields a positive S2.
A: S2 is 0.6 AA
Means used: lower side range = 30.5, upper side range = 32.6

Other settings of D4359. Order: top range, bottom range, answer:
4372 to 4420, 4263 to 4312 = 1.23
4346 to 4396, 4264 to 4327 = 1.19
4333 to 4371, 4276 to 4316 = 1.22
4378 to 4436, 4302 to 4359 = 1.15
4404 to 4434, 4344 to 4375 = 1.04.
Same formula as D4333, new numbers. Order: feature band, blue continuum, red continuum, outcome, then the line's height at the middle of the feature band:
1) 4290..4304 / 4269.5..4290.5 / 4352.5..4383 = 0.180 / 30.7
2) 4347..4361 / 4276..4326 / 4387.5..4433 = -0.085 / 30.7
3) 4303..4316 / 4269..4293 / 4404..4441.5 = 0.238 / 30.6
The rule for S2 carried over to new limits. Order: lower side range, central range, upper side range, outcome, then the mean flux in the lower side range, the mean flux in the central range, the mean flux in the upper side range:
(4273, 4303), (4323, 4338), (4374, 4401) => -0.74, 28.5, 31.5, 32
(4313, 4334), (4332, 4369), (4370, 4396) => -0.23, 31.8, 32.1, 32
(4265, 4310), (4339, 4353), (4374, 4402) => 0.37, 27.9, 29.5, 32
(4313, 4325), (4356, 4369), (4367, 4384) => -1.26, 31.5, 35.5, 32.6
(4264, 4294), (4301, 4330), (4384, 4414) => 2.61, 30.1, 28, 32.4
